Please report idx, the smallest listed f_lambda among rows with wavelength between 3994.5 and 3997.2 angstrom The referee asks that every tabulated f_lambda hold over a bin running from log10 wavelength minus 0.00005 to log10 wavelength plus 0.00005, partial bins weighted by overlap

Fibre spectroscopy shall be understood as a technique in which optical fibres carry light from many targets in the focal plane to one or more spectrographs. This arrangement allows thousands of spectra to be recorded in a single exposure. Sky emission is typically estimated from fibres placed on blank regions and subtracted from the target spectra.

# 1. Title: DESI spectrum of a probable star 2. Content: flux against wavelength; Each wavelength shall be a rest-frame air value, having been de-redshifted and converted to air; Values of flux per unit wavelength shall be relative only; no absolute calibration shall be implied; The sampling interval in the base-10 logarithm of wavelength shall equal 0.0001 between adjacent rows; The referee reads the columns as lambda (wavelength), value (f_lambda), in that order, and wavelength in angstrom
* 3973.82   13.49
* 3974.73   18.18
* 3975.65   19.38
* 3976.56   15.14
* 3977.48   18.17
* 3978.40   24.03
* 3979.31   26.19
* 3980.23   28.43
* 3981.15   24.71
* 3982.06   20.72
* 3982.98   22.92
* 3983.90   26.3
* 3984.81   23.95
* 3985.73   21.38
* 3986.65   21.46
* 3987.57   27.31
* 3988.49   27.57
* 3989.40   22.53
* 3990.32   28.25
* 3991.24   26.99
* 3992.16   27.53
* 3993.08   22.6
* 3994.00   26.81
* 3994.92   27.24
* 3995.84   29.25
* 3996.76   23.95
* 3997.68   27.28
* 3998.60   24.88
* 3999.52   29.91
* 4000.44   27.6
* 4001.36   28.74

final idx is 23.95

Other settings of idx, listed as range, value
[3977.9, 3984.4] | 20.72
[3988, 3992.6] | 22.53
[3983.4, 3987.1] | 21.38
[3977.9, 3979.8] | 24.03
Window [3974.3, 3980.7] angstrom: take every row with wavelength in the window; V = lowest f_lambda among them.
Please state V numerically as 15.14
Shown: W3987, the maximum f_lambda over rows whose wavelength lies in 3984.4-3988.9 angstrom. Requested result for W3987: 27.57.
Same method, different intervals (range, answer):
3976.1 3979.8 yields 26.19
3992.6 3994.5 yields 26.81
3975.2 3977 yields 19.38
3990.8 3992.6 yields 27.53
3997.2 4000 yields 29.91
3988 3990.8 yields 28.25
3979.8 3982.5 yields 28.43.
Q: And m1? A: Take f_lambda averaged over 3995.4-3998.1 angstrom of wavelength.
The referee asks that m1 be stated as 26.8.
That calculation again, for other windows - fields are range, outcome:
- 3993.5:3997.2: 26.8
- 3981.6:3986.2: 23.1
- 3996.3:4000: 26.5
